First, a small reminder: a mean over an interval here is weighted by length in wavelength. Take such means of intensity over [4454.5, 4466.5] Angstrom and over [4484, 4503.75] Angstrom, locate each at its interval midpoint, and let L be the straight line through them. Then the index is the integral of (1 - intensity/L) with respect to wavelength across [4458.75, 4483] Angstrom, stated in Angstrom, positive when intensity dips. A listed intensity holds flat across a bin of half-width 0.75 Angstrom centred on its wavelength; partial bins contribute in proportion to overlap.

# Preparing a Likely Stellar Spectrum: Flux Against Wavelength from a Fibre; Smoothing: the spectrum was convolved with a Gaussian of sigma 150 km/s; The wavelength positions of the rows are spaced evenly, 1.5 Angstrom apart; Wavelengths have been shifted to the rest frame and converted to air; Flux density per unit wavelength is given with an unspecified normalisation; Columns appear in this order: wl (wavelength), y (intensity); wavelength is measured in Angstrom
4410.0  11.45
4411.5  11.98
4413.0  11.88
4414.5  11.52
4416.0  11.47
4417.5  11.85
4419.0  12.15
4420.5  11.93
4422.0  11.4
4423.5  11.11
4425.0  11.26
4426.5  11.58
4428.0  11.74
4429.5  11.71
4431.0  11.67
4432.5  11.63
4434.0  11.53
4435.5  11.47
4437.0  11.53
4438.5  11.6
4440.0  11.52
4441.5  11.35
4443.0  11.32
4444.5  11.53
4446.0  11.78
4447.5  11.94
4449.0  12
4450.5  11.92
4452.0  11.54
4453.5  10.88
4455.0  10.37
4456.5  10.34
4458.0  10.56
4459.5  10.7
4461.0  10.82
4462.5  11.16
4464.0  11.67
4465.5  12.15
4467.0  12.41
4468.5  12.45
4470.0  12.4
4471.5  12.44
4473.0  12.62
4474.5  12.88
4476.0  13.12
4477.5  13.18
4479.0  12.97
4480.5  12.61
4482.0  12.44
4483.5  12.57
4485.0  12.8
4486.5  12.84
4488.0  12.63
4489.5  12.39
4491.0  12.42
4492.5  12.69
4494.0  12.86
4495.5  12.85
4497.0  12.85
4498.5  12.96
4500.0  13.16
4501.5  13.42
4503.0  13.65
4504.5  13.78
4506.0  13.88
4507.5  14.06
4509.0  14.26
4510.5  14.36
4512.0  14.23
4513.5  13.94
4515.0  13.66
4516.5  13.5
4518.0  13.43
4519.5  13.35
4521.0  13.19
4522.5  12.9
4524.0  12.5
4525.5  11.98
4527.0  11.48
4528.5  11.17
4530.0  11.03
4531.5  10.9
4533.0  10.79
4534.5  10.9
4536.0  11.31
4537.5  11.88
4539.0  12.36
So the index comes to -1.4 Angstrom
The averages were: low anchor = 11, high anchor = 12.9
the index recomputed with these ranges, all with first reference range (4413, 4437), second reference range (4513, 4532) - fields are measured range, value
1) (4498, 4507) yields -0.8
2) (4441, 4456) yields 0.5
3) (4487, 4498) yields -0.4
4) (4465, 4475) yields -0.4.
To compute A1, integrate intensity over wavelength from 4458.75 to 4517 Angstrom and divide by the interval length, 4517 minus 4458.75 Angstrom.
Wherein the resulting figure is 12.9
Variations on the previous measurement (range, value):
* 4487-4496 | 12.6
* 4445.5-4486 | 12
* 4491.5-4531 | 13.1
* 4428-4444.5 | 11.5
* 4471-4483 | 12.8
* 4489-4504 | 12.9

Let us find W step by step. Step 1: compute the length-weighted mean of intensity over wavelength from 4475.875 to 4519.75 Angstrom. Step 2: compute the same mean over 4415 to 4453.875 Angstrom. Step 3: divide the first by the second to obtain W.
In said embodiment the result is 1.14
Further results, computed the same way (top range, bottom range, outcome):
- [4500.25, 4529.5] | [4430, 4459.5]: 1.17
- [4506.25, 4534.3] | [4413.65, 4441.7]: 1.10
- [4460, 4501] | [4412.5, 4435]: 1.08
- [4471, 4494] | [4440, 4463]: 1.13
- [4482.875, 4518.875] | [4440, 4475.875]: 1.14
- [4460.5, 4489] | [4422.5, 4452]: 1.07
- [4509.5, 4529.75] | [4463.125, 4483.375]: 1.04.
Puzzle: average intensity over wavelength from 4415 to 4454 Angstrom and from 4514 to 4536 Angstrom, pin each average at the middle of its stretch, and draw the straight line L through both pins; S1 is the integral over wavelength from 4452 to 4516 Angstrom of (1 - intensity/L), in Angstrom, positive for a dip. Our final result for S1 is -3.7 Angstrom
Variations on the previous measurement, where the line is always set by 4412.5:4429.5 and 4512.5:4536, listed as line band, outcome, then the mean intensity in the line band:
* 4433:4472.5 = 1.0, 11.5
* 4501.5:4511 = -1.4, 13.9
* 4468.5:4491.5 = -1.3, 12.7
